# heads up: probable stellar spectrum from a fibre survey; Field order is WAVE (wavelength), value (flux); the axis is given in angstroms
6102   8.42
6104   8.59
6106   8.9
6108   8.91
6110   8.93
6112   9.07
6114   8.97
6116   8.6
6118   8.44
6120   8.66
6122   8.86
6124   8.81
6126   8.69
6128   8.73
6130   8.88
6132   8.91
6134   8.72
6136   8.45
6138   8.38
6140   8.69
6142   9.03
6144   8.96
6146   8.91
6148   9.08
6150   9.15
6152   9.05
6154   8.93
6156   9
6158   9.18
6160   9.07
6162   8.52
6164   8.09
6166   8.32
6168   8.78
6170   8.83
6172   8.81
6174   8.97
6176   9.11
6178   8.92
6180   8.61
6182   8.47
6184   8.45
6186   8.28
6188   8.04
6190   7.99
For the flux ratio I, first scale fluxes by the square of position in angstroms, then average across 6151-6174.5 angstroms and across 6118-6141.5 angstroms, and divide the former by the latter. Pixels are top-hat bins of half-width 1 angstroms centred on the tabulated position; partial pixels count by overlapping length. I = 1.02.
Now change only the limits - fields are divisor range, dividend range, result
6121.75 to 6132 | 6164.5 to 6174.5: 1.00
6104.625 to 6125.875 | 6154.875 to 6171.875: 1.01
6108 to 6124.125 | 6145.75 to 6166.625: 1.02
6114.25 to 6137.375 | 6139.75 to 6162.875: 1.04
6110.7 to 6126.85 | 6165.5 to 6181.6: 1.02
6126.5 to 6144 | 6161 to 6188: 1.00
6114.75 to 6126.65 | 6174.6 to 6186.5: 1.02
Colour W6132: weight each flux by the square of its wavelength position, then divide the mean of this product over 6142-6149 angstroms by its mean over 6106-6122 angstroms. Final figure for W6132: 1.0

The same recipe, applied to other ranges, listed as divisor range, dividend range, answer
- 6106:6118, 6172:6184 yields 1.01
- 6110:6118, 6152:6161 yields 1.04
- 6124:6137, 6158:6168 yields 0.99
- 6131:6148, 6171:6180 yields 1.03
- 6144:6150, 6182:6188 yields 0.94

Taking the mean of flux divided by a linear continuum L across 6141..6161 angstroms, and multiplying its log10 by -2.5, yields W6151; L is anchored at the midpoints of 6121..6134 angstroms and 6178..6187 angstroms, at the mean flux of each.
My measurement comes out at -0.04 mag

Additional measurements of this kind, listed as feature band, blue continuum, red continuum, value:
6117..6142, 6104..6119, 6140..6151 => 0.026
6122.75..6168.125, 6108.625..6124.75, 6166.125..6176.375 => 0.002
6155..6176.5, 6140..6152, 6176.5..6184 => 0.003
